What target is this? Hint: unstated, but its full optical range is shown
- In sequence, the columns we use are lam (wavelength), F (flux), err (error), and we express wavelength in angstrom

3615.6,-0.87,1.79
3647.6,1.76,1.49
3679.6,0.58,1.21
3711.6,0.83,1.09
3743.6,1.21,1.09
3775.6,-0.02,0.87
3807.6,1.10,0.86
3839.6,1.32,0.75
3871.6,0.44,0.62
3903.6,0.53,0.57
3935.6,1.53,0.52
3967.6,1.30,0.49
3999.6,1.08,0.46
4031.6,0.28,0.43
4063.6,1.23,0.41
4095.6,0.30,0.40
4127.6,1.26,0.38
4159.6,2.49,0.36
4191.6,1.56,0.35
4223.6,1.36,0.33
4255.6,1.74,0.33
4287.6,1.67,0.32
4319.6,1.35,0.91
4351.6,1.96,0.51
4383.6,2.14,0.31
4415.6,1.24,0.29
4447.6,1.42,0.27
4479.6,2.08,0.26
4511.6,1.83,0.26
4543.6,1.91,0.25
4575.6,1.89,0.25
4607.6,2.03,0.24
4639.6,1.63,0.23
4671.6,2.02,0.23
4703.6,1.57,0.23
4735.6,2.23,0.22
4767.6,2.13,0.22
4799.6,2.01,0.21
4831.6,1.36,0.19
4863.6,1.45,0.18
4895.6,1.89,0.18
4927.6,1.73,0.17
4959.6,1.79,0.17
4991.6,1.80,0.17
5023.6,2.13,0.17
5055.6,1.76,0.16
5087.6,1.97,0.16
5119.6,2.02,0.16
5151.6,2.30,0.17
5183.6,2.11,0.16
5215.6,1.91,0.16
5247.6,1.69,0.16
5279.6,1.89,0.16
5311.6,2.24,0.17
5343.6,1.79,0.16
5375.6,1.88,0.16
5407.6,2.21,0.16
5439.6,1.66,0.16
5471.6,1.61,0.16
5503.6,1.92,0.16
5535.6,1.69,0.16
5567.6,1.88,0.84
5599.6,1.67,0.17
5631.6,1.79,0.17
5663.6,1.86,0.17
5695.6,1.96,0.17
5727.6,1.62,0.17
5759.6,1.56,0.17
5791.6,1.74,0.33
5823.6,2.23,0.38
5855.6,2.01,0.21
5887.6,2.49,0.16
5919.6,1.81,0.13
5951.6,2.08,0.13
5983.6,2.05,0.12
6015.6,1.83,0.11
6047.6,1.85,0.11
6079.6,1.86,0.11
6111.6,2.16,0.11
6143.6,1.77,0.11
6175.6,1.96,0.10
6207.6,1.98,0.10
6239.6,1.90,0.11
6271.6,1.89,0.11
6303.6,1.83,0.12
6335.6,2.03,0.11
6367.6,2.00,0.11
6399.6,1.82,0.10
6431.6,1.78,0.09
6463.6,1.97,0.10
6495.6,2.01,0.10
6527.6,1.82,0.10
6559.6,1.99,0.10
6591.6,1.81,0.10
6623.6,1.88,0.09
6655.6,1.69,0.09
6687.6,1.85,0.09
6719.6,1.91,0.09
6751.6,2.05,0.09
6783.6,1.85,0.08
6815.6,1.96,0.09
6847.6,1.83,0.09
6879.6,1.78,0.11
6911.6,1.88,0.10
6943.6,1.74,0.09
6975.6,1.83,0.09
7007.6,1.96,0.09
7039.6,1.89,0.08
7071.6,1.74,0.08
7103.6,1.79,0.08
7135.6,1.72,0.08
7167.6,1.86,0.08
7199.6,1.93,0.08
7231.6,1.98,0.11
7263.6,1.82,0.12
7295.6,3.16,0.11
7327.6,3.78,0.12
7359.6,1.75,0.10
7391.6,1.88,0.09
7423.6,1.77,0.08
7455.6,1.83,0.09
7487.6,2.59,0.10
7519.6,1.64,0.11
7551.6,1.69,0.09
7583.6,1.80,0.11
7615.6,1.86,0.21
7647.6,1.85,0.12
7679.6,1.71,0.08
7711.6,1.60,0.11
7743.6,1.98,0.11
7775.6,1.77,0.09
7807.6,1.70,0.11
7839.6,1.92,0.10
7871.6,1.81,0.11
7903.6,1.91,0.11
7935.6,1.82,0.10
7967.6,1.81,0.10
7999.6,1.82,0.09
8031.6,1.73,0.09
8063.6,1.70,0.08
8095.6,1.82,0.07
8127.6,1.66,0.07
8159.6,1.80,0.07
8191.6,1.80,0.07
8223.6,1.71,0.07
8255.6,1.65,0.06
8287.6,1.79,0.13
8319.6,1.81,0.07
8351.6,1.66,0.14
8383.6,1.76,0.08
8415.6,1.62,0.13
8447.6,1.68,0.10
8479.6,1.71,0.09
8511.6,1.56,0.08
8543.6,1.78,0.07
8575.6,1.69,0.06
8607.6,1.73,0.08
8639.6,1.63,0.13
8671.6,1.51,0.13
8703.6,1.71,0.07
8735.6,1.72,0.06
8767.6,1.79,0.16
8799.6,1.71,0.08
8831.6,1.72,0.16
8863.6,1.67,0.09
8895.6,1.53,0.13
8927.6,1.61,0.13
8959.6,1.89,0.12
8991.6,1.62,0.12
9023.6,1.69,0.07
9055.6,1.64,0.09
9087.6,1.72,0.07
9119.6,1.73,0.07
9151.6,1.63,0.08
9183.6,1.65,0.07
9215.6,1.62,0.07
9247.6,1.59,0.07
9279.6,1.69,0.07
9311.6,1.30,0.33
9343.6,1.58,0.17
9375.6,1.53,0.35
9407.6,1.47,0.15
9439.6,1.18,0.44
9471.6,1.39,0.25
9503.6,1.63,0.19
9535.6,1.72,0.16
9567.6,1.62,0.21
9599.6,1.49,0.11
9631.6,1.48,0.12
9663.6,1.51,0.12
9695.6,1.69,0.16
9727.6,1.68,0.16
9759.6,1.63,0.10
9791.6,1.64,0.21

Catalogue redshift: 0.11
